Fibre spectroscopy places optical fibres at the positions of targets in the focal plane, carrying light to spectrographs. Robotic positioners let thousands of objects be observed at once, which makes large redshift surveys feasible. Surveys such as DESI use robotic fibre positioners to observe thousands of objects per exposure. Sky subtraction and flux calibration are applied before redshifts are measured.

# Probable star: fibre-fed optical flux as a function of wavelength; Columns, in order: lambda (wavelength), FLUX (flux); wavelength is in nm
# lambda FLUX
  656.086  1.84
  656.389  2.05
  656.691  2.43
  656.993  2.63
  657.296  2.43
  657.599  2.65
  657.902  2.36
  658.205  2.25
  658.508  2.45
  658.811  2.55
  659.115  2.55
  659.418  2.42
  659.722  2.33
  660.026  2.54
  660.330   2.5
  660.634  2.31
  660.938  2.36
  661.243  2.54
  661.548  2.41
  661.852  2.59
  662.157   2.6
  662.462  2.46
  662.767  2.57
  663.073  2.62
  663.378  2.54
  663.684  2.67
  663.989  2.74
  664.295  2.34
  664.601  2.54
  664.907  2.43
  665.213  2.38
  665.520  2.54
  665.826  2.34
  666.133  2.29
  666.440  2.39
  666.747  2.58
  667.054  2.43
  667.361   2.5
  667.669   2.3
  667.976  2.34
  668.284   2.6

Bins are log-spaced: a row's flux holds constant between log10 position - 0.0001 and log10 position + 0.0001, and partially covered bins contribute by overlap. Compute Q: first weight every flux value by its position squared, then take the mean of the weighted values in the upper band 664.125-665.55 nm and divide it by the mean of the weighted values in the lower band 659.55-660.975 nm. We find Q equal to 1.03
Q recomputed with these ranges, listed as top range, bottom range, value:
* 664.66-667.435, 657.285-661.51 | 1.02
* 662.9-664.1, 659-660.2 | 1.09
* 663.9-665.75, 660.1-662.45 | 1.01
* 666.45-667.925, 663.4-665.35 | 0.98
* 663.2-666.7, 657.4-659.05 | 1.03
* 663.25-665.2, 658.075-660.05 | 1.06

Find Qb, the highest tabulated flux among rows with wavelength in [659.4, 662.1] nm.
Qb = 2.59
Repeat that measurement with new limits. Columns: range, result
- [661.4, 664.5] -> 2.74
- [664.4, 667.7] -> 2.58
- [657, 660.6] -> 2.65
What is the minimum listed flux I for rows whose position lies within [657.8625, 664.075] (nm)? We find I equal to 2.25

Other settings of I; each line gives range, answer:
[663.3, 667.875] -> 2.29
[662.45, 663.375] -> 2.46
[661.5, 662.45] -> 2.41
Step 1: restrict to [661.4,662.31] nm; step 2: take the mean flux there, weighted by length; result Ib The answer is 2.54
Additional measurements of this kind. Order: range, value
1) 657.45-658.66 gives 2.43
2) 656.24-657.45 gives 2.39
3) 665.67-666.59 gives 2.34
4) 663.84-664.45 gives 2.54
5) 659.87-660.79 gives 2.45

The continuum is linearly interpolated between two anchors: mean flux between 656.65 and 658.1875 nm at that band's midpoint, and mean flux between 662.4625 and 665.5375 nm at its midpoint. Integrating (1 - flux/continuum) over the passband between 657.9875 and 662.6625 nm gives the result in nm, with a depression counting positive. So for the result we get 0.09 nm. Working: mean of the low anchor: 2.48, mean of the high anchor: 2.53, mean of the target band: 2.46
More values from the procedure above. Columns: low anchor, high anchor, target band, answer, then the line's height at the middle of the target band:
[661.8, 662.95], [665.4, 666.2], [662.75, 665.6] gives -0.075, 2.47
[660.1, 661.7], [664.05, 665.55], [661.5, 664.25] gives -0.149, 2.44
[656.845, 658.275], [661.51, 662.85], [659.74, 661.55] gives 0.056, 2.51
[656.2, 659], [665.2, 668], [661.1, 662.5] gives -0.064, 2.41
